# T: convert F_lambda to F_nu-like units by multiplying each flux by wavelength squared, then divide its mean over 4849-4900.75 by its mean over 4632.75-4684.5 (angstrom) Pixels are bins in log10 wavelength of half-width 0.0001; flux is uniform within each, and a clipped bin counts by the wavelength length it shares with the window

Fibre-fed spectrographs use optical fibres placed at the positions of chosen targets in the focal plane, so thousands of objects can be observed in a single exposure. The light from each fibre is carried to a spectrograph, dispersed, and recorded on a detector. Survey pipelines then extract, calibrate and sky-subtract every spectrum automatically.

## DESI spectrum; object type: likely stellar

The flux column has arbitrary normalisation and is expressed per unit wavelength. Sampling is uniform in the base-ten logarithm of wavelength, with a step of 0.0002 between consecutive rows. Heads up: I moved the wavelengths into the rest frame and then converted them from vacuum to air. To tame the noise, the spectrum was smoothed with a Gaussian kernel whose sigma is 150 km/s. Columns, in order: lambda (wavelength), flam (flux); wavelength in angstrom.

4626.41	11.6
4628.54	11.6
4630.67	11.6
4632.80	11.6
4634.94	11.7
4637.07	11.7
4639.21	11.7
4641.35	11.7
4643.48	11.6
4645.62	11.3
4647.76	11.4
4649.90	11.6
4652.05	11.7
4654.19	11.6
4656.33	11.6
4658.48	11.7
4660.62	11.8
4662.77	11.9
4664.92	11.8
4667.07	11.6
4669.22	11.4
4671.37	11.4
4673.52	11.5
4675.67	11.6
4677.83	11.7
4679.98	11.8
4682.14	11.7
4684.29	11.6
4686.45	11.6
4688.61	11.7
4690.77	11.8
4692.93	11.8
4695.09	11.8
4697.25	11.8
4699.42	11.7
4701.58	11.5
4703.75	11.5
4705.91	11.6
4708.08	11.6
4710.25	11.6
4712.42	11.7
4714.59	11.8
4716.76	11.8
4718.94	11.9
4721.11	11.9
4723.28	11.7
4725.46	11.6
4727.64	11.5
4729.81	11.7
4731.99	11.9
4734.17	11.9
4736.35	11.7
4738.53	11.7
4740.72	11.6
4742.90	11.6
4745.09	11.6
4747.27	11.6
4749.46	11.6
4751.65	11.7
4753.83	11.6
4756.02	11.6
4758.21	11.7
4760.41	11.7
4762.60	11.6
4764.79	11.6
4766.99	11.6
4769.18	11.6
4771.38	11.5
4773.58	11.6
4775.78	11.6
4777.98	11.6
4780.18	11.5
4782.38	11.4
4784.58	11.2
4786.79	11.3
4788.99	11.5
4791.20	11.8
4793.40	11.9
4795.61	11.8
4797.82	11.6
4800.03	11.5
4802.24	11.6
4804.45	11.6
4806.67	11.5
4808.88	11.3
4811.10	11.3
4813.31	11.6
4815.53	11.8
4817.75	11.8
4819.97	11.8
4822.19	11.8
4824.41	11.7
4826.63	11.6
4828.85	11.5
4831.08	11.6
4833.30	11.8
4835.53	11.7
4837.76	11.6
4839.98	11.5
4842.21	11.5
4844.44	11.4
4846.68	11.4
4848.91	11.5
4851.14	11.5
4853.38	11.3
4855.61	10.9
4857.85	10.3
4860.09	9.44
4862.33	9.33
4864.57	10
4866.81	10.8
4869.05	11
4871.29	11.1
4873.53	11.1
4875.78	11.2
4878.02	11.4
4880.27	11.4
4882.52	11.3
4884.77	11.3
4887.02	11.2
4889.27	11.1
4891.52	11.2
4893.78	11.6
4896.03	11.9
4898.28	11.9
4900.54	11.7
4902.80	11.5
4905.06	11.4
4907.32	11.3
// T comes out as 1.04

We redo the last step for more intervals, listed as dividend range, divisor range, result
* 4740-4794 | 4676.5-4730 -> 1.02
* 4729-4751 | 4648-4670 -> 1.04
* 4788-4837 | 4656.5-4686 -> 1.06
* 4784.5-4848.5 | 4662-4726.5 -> 1.04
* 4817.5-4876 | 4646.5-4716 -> 1.03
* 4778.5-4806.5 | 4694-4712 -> 1.03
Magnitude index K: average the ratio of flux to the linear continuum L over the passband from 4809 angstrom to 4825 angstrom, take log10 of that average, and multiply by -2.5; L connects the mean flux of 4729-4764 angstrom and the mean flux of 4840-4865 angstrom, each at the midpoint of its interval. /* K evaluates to -0.05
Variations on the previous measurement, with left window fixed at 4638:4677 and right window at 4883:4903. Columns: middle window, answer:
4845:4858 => 0.027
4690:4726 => -0.013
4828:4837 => -0.012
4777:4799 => -0.002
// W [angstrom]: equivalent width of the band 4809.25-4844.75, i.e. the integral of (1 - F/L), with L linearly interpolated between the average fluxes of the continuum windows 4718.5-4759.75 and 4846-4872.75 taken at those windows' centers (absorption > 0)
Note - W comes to -2.1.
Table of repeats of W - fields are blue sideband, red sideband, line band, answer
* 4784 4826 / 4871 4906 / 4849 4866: 1.5 angstrom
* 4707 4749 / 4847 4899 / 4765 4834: -1.3 angstrom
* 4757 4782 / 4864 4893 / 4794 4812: -0.1 angstrom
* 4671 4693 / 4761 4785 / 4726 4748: -0.2 angstrom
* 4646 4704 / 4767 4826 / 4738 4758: 0.0 angstrom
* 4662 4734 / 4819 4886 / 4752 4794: -0.5 angstrom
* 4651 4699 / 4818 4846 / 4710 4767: -0.2 angstrom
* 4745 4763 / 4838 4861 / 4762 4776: 0.0 angstrom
